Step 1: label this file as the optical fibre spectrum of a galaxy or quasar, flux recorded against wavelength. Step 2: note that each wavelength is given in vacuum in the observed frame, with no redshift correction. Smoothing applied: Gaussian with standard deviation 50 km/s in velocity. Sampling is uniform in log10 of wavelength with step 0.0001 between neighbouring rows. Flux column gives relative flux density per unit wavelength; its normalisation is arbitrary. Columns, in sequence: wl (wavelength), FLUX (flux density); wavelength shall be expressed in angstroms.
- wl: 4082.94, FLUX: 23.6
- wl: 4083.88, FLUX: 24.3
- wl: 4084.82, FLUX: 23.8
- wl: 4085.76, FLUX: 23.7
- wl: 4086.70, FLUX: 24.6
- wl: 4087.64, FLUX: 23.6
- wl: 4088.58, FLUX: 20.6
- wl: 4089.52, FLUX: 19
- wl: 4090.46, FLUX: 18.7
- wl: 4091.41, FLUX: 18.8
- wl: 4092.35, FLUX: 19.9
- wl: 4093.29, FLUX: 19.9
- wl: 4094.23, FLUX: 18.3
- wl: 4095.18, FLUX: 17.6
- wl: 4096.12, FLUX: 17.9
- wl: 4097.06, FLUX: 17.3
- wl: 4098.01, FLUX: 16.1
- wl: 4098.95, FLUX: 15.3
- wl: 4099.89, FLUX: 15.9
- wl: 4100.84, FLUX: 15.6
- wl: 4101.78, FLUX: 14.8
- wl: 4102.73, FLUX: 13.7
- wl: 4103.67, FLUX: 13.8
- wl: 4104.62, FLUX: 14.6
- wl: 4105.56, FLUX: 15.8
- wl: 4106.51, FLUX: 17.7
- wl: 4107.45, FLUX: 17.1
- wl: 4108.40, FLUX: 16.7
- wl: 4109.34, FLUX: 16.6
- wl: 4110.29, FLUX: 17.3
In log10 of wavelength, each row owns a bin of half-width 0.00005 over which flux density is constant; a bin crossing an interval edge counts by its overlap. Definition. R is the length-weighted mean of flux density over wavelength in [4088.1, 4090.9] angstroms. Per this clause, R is 19.5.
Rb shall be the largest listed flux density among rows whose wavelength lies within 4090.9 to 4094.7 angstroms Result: 19.9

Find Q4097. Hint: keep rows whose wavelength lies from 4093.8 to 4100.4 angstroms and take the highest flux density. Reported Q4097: 18.3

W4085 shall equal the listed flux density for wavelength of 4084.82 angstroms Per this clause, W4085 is 23.8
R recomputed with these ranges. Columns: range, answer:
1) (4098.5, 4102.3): 15.4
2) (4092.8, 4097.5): 18.2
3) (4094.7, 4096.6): 17.7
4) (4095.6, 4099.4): 16.7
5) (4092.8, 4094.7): 19.2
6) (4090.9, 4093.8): 19.5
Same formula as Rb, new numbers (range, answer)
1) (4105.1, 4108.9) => 17.7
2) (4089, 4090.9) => 19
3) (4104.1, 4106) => 15.8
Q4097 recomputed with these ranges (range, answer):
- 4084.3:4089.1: 24.6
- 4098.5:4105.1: 15.9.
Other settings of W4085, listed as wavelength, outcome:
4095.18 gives 17.6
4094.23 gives 18.3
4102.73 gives 13.7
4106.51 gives 17.7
